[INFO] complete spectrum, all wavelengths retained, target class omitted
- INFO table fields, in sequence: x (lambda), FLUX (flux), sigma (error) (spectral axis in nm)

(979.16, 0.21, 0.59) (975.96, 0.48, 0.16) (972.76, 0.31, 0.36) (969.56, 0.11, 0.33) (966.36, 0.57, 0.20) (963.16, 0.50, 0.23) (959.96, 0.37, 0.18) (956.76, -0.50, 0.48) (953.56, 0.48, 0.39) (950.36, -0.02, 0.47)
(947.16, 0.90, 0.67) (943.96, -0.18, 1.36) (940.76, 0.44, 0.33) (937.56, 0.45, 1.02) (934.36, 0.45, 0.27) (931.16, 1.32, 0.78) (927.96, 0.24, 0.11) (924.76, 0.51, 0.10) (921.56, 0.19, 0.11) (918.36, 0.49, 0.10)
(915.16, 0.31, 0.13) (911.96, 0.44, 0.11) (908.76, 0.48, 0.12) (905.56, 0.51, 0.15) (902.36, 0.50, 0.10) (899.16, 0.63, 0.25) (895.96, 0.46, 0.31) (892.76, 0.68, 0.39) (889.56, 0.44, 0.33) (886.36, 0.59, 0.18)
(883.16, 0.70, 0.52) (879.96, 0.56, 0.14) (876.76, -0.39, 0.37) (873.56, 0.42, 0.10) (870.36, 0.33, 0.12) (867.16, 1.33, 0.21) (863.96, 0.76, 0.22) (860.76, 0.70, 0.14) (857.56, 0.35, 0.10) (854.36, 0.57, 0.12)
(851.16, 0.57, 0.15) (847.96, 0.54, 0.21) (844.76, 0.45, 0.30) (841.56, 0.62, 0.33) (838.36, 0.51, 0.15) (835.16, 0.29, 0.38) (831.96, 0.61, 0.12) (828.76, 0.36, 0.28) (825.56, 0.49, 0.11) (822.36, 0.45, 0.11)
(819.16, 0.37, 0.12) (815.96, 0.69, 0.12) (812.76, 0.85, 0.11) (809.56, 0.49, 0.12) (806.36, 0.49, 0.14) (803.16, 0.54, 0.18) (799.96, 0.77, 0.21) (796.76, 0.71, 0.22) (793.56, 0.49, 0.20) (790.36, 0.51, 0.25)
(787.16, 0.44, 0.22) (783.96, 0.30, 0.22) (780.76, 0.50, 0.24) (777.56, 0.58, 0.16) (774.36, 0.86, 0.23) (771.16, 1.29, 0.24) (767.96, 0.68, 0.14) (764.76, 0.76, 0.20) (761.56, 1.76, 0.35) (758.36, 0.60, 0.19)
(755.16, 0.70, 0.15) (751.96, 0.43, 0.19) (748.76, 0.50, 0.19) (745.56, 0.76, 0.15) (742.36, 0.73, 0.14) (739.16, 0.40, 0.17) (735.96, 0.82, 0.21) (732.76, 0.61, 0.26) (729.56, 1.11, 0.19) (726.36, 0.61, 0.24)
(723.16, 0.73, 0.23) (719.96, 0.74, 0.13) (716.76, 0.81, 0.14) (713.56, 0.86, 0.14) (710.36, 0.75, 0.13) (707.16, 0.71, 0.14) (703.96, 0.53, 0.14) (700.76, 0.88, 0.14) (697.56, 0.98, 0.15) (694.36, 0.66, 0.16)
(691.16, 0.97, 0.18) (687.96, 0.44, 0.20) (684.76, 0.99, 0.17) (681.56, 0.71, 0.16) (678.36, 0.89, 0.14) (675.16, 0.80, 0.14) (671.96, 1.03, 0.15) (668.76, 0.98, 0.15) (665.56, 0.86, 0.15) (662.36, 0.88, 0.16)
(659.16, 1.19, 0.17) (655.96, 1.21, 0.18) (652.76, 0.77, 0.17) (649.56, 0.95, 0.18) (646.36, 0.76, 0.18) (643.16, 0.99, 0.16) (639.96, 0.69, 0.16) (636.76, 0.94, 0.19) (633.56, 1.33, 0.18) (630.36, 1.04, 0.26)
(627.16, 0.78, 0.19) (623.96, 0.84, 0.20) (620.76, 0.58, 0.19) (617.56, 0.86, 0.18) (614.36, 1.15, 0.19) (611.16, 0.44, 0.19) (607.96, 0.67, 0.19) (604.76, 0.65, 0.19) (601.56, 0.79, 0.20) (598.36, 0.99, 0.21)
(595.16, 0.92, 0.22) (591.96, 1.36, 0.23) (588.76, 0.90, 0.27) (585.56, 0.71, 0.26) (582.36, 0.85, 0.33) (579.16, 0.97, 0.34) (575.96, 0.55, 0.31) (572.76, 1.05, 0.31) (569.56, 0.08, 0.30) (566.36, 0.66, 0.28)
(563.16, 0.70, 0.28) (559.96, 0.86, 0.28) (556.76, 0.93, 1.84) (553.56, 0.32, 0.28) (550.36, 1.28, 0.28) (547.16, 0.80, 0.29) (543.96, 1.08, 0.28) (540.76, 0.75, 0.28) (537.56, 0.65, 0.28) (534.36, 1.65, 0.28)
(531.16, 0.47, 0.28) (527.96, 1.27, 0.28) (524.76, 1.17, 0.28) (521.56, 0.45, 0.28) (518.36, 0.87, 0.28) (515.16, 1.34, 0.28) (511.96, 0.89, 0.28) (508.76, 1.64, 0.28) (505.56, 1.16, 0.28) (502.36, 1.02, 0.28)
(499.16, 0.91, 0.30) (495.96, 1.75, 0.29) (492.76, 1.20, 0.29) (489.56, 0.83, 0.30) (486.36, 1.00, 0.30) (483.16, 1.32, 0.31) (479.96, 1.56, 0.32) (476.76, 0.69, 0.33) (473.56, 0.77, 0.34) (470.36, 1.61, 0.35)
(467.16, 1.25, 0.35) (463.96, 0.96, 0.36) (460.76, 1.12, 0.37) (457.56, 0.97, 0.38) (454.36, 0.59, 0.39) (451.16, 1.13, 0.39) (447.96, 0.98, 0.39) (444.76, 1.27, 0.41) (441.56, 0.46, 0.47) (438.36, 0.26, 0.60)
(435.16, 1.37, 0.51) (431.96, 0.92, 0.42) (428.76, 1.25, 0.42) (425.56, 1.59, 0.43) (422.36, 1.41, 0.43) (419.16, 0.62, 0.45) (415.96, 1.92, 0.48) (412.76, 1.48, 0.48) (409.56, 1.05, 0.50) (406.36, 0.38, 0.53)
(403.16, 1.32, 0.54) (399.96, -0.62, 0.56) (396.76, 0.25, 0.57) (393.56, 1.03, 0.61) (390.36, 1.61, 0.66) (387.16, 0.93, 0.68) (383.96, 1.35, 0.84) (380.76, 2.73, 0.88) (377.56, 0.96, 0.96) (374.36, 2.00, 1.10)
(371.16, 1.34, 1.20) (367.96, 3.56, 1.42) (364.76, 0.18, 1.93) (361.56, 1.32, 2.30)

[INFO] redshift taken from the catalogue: 0.73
